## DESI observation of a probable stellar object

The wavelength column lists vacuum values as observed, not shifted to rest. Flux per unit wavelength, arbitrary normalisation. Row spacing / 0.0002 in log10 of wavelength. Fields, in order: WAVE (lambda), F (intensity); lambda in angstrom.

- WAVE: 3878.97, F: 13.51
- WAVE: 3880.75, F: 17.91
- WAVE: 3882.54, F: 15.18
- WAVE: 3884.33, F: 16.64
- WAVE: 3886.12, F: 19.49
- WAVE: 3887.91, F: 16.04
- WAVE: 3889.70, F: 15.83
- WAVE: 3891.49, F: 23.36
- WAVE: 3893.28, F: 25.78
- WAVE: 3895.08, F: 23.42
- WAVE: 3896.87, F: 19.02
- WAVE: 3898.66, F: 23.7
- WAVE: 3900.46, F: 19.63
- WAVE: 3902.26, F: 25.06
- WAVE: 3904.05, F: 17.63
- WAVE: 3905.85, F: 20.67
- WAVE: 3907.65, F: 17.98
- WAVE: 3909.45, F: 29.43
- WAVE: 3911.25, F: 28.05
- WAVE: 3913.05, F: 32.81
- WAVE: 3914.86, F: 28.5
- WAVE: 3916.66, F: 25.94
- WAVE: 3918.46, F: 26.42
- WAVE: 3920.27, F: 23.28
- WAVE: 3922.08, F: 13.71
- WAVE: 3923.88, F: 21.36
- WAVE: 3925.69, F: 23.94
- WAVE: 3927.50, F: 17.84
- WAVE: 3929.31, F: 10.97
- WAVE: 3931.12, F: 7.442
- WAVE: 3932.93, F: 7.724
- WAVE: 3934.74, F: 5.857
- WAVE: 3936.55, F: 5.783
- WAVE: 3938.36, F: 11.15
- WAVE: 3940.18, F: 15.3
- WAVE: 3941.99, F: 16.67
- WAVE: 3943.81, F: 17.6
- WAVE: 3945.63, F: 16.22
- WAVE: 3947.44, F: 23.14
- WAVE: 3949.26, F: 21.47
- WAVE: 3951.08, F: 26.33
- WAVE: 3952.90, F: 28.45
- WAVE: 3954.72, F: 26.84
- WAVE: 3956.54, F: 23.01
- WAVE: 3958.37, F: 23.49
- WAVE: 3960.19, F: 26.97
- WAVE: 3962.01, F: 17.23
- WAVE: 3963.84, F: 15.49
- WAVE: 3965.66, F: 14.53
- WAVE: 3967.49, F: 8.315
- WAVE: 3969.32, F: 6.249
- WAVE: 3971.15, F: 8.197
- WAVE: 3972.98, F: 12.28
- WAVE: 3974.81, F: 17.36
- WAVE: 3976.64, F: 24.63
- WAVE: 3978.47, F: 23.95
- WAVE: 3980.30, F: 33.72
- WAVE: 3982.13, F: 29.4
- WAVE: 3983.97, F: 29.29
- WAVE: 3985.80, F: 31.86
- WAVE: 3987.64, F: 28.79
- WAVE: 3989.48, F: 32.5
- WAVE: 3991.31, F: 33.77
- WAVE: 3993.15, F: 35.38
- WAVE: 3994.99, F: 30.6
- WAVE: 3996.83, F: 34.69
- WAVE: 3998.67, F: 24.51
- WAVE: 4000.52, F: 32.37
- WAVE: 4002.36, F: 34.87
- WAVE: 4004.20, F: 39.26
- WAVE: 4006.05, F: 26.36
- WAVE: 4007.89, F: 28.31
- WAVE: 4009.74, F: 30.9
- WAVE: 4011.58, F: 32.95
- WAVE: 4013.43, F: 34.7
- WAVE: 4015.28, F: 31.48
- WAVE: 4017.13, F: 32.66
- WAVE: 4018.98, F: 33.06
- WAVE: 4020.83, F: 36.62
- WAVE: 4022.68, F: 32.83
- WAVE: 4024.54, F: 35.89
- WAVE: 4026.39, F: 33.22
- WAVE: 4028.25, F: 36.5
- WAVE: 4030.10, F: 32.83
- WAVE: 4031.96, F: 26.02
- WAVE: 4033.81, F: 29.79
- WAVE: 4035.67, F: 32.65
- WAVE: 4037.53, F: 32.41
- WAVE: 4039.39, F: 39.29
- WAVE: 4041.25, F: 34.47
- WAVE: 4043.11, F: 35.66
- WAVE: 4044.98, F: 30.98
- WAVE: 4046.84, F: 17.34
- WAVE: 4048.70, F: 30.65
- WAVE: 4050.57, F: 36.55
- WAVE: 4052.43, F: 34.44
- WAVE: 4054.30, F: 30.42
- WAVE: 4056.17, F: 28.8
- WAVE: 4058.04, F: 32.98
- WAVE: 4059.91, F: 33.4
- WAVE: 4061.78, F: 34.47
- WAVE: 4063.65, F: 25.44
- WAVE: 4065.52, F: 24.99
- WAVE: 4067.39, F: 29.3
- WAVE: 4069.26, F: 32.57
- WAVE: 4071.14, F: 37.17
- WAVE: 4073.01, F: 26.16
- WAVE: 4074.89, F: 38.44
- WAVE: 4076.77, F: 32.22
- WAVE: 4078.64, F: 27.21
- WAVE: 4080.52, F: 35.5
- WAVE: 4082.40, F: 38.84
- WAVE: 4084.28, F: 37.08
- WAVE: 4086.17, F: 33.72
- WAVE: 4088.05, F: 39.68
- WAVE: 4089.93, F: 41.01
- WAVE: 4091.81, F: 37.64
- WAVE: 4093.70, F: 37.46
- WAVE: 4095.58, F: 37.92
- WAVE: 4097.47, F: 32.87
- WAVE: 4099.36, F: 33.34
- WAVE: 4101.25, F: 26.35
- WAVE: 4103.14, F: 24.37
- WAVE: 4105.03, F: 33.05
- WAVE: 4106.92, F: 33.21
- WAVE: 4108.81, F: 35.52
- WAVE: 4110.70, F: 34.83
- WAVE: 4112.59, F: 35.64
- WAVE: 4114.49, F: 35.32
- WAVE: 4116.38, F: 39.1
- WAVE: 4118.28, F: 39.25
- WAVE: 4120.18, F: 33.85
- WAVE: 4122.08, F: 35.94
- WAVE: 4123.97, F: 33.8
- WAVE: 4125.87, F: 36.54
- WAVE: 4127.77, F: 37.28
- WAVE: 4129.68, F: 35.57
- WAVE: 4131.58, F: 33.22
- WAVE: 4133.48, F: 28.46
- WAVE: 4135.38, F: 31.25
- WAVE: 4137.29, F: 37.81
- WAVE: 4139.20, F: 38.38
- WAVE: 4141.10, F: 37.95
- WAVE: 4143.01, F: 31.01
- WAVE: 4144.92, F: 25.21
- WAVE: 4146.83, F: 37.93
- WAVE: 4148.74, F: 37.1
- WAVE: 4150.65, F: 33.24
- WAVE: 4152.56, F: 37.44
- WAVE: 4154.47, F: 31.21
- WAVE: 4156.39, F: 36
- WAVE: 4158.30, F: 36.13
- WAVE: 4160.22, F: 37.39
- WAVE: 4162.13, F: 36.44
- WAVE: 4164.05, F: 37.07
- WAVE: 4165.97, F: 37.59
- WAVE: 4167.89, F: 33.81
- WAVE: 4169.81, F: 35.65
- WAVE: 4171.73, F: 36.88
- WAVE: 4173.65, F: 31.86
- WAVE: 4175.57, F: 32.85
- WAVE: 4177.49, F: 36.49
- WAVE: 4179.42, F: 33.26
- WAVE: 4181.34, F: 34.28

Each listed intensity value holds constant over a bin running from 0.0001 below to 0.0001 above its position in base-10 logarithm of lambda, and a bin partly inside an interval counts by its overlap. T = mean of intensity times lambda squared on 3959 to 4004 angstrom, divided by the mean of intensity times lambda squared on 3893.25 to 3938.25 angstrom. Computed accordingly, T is 1.30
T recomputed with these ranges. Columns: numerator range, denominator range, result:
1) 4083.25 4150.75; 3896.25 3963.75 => 1.90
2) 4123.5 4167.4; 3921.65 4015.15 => 1.68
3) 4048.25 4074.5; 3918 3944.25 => 2.27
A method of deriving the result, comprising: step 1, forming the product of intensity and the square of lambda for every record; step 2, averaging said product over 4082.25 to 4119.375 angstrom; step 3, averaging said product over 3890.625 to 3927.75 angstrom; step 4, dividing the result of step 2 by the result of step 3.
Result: 1.66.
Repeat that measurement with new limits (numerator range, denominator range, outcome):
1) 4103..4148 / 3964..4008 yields 1.44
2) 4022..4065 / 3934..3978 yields 1.93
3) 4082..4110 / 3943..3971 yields 1.92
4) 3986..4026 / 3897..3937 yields 1.72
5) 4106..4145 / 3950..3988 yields 1.74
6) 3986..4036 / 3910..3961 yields 1.69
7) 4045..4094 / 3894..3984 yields 1.77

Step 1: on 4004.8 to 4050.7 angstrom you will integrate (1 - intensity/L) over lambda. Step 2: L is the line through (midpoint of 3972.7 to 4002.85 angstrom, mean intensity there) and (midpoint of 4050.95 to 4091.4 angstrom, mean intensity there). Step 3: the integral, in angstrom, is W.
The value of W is -1.6 angstrom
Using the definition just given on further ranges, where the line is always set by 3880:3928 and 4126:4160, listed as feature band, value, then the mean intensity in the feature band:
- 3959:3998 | 3.5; 23.6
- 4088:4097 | -1.8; 38.4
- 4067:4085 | -1.5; 33.5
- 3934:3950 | 6.1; 14.8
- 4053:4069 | 0.0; 30.2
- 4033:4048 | -1.3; 31.6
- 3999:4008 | -1.6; 32.1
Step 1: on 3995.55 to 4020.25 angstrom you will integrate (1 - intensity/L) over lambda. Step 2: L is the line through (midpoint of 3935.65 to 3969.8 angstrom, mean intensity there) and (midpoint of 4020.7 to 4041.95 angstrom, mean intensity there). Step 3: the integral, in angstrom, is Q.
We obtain -2.7 angstrom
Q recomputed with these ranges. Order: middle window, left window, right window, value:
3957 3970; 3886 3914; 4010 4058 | 5.10 angstrom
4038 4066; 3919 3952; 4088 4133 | -2.84 angstrom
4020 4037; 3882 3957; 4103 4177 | -3.51 angstrom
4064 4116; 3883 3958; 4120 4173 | -4.12 angstrom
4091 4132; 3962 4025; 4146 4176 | -1.84 angstrom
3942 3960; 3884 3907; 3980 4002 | 2.76 angstrom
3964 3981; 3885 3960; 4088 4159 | 5.42 angstrom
